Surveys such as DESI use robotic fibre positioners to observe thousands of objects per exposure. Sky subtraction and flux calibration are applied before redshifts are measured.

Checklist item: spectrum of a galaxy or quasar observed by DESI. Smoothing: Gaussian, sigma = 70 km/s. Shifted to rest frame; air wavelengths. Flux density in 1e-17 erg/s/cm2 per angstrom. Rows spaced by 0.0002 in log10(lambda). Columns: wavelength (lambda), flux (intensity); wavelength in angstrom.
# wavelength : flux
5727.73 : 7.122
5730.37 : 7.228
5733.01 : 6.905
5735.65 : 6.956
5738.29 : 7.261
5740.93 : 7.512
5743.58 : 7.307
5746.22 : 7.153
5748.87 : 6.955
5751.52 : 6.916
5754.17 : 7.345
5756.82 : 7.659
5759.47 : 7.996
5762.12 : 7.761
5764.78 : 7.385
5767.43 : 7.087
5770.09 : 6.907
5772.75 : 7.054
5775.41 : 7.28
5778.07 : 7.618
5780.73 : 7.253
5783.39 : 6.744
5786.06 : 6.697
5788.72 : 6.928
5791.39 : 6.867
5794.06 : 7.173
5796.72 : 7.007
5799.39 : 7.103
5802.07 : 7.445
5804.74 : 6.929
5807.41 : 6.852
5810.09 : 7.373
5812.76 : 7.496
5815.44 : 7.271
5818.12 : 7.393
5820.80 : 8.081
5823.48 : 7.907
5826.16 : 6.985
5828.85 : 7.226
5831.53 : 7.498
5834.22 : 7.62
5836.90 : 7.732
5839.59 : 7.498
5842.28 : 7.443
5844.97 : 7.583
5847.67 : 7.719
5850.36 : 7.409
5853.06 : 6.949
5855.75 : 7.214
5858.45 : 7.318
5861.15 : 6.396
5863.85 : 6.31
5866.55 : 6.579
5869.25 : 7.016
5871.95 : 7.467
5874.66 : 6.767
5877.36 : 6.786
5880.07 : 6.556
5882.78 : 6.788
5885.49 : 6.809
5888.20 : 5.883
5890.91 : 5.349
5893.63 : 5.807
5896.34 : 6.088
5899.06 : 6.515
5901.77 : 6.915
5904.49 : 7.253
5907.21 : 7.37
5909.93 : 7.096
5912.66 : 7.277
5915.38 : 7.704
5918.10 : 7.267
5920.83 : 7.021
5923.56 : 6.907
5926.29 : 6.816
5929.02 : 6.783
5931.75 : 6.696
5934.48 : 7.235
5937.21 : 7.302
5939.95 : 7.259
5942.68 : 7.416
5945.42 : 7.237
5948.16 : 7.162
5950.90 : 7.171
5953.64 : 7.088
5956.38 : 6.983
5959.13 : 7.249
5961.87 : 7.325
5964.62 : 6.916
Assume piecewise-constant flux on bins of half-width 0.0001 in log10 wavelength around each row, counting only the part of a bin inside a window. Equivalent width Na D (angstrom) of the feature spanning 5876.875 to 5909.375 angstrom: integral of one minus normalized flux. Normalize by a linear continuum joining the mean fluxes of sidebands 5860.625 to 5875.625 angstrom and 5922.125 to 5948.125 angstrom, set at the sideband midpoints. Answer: 1.8 angstrom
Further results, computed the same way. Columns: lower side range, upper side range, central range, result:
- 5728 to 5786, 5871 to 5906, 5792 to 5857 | -4.7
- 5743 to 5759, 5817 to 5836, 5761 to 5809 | 1.8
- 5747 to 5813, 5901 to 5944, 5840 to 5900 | 3.3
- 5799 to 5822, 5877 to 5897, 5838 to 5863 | -1.9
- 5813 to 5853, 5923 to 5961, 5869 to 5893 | 2.5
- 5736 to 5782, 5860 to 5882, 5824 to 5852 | -2.3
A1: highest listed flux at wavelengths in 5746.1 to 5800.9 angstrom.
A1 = 7.996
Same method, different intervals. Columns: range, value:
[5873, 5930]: 7.704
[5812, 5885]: 8.081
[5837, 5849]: 7.719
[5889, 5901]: 6.515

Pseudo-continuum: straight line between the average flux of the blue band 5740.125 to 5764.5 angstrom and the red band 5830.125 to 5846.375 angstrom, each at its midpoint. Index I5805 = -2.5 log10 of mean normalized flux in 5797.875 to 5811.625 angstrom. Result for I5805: 0.05 mag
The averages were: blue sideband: 7.4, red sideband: 7.56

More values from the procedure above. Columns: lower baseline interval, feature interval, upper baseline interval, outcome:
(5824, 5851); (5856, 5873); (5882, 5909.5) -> 0.03 mag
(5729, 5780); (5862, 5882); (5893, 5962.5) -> 0.05 mag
